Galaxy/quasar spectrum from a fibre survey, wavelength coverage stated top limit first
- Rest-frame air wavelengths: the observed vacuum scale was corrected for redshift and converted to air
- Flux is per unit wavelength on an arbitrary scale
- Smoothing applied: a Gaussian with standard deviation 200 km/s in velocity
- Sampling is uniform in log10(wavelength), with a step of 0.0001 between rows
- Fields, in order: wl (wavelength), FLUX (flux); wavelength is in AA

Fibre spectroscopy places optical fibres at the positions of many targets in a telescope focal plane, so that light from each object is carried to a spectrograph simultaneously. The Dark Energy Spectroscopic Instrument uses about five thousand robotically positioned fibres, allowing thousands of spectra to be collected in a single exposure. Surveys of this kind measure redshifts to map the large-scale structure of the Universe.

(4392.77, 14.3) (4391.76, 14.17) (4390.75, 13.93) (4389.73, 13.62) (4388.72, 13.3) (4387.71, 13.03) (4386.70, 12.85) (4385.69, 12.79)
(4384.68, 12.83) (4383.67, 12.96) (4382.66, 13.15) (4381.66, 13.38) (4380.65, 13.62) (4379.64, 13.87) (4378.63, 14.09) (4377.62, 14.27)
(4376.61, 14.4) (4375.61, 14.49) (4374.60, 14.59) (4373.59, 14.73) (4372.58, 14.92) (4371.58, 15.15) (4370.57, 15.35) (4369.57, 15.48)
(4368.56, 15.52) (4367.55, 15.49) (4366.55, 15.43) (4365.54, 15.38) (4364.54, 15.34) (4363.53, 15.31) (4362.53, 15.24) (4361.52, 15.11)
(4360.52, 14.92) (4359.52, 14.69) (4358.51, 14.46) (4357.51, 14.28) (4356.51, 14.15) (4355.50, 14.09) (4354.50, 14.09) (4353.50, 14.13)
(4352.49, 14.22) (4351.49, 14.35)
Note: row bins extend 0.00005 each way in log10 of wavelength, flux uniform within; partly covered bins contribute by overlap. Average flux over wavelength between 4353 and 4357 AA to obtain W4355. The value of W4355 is 14.1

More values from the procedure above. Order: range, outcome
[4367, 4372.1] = 15.4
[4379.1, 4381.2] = 13.7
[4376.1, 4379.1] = 14.3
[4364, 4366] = 15.4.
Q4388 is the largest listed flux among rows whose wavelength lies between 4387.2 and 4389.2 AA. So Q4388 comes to 13.3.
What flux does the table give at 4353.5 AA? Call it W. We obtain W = 14.13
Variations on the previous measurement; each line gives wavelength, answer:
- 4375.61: 14.49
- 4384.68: 12.83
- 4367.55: 15.49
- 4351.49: 14.35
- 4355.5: 14.09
